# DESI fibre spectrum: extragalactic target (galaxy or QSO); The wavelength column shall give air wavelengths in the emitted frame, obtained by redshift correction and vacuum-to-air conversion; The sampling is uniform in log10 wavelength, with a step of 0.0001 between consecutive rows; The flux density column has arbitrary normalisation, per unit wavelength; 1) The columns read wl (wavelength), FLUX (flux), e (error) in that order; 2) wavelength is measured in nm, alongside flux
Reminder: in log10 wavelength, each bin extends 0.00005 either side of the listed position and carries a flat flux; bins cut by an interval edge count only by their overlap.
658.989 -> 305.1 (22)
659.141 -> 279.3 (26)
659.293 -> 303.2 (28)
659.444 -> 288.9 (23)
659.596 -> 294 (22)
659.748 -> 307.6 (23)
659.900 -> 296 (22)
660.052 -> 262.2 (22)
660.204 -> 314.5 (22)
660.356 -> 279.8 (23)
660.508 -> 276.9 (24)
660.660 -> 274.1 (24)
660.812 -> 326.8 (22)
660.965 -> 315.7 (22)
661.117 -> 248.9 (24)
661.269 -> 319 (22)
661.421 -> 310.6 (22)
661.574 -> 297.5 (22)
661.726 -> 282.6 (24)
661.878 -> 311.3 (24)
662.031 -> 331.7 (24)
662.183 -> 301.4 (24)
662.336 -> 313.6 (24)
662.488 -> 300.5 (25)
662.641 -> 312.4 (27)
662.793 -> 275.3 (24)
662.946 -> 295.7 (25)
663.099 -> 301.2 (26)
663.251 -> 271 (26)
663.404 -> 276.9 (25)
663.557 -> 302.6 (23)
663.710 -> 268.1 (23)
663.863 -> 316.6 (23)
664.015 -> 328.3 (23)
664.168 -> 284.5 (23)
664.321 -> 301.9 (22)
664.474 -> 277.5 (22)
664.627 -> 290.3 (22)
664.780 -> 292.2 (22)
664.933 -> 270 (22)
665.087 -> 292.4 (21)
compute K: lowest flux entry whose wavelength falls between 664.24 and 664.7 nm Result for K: 277.5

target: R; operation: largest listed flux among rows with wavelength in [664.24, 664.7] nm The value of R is 301.9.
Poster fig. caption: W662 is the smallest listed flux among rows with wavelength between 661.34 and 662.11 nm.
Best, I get 282.6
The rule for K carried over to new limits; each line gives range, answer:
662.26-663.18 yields 275.3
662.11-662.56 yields 300.5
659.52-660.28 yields 262.2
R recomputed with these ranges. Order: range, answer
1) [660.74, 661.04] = 326.8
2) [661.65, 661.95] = 311.3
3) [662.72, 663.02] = 295.7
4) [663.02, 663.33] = 301.2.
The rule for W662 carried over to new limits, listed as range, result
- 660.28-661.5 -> 248.9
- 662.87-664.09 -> 268.1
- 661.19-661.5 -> 310.6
